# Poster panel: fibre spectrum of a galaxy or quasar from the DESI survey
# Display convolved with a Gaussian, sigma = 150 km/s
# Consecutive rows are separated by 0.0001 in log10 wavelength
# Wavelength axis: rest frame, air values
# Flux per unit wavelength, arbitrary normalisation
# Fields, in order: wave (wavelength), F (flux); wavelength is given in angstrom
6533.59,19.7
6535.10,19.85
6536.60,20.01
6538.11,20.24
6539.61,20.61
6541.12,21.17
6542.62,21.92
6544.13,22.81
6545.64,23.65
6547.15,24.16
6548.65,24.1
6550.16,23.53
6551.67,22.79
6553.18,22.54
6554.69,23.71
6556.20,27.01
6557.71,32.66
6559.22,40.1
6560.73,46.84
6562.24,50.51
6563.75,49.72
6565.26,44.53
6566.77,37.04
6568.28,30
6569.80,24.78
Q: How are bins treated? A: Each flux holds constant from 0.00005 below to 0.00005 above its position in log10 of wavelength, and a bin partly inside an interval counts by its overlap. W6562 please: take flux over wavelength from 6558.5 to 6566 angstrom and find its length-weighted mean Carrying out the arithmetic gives 46.4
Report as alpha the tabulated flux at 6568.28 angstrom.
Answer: 30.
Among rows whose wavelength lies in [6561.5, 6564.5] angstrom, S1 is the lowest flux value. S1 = 49.72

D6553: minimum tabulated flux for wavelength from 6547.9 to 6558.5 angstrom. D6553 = 22.54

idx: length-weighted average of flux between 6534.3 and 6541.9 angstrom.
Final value 20.4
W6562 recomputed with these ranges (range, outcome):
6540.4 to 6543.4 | 21.6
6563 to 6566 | 47.2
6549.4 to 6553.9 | 22.9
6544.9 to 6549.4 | 24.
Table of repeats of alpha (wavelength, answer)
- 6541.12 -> 21.17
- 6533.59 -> 19.7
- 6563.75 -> 49.72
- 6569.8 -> 24.78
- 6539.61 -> 20.61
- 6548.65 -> 24.1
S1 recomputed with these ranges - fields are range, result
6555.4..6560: 27.01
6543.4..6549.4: 22.81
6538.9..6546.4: 20.61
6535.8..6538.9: 20.01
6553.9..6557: 23.71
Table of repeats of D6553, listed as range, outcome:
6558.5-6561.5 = 40.1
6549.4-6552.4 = 22.79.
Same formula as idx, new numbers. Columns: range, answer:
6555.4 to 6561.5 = 36.6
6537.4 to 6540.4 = 20.4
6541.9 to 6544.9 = 22.3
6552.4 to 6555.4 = 23.1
